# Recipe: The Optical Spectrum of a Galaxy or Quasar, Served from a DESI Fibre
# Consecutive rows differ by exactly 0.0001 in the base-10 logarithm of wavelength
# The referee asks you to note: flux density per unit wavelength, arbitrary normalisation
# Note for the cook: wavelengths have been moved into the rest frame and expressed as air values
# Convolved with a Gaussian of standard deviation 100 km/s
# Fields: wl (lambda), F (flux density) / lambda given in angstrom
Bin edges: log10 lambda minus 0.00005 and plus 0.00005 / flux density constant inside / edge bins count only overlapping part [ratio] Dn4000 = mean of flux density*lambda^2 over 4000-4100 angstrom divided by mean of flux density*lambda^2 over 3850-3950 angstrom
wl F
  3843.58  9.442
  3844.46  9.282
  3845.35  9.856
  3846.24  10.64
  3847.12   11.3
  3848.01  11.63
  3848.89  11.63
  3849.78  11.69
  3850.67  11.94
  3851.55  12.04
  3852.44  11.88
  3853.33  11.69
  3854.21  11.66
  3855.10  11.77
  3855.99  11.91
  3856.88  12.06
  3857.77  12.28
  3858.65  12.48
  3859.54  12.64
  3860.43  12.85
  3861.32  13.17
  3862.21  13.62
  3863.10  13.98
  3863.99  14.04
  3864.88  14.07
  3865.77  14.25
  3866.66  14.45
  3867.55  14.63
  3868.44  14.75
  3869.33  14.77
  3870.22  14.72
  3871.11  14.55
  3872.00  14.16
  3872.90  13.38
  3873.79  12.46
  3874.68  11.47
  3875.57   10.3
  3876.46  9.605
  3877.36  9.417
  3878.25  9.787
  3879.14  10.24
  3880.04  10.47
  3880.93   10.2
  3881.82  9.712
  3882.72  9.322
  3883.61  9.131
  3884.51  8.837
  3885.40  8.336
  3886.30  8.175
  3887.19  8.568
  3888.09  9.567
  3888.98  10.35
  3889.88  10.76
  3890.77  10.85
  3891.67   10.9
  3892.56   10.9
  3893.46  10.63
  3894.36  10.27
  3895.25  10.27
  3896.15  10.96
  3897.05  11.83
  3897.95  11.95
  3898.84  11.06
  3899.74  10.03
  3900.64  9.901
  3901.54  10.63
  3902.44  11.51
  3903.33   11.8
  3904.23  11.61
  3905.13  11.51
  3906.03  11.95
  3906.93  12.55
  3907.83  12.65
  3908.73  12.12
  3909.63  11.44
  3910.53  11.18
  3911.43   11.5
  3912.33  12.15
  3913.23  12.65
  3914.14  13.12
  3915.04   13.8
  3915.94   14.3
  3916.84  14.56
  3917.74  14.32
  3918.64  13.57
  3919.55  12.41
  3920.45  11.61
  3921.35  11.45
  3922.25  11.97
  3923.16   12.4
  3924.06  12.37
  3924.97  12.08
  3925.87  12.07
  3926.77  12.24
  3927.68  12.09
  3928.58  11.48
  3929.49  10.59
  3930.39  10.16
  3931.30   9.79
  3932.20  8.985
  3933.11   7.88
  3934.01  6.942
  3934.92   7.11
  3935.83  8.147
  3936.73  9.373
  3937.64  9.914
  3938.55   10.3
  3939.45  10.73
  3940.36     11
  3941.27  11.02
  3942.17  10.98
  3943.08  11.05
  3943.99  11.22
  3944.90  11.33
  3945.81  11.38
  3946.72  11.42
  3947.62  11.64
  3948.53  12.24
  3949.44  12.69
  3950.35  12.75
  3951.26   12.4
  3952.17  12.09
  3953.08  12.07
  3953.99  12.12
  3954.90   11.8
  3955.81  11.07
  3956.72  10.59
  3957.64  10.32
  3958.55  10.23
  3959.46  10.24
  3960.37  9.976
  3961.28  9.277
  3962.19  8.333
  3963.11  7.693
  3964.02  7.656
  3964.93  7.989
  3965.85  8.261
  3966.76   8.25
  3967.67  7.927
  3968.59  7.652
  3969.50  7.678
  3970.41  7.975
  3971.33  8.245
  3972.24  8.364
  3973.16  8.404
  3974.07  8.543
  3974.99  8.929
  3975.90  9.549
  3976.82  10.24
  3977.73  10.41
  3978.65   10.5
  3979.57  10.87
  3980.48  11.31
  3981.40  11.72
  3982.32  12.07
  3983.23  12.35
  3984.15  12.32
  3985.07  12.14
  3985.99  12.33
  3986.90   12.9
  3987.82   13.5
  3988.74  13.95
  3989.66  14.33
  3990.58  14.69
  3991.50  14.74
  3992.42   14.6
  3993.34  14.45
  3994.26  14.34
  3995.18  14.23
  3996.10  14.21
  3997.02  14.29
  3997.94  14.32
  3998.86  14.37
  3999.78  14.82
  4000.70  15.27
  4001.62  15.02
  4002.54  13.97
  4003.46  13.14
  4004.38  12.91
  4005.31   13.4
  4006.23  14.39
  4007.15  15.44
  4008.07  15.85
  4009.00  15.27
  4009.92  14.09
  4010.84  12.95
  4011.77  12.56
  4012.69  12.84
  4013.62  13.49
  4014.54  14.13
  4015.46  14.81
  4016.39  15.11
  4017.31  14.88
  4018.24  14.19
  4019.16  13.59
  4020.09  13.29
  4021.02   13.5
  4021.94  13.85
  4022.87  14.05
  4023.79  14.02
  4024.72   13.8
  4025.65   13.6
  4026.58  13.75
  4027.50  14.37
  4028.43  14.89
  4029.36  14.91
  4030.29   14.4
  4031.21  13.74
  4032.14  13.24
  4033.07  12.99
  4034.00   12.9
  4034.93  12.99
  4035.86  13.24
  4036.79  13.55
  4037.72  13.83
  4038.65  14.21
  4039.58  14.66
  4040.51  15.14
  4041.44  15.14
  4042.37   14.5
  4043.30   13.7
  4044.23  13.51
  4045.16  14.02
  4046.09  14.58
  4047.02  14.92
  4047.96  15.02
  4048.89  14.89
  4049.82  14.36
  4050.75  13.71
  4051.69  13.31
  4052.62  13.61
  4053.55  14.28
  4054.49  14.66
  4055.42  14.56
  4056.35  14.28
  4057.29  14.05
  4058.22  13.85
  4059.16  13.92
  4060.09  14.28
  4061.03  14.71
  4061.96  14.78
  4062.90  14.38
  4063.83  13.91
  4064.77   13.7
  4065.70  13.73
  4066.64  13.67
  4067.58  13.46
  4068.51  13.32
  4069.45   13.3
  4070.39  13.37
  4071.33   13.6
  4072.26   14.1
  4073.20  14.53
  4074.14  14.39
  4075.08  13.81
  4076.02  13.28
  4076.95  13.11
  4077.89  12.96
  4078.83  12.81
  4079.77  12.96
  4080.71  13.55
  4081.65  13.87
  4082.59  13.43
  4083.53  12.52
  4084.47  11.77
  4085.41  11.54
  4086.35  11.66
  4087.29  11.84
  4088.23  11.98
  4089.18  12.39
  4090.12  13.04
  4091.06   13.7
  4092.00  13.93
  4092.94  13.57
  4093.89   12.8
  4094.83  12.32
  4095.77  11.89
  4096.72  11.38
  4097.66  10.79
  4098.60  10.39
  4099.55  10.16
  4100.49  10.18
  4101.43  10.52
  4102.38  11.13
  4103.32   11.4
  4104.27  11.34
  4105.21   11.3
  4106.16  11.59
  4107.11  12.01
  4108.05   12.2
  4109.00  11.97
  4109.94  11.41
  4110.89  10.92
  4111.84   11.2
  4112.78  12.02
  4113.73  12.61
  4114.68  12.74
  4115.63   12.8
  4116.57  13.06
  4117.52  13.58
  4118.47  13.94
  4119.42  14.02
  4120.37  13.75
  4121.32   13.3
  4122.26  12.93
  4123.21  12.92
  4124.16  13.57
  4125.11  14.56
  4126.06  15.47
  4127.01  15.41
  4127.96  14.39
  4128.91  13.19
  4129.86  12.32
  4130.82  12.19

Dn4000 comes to 1.3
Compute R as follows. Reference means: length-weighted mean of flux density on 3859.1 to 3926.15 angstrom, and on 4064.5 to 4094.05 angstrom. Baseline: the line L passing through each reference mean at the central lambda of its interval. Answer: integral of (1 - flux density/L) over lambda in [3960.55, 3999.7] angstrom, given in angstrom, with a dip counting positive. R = 4.2 angstrom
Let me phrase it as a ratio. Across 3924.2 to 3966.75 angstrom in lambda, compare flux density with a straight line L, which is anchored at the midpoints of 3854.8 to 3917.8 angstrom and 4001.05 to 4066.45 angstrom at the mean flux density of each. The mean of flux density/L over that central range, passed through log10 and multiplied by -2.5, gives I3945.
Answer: 0.21 mag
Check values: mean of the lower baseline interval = 11.8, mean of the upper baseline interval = 14.1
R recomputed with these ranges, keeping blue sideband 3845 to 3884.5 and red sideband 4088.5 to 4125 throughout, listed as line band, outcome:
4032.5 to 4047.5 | -2.2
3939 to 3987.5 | 6.9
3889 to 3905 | 1.5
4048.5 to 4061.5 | -2.1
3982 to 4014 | -4.5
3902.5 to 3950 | 2.7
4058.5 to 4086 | -2.9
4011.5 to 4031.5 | -3.0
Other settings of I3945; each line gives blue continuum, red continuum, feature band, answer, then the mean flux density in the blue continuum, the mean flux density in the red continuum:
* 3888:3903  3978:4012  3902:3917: -0.11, 10.8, 13.6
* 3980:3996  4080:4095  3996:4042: -0.07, 13.3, 12.8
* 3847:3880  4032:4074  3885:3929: 0.12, 12.5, 14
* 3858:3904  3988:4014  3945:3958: 0.12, 11.5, 14.2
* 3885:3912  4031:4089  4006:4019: -0.11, 10.9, 13.7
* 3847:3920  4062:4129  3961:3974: 0.44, 11.8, 12.8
